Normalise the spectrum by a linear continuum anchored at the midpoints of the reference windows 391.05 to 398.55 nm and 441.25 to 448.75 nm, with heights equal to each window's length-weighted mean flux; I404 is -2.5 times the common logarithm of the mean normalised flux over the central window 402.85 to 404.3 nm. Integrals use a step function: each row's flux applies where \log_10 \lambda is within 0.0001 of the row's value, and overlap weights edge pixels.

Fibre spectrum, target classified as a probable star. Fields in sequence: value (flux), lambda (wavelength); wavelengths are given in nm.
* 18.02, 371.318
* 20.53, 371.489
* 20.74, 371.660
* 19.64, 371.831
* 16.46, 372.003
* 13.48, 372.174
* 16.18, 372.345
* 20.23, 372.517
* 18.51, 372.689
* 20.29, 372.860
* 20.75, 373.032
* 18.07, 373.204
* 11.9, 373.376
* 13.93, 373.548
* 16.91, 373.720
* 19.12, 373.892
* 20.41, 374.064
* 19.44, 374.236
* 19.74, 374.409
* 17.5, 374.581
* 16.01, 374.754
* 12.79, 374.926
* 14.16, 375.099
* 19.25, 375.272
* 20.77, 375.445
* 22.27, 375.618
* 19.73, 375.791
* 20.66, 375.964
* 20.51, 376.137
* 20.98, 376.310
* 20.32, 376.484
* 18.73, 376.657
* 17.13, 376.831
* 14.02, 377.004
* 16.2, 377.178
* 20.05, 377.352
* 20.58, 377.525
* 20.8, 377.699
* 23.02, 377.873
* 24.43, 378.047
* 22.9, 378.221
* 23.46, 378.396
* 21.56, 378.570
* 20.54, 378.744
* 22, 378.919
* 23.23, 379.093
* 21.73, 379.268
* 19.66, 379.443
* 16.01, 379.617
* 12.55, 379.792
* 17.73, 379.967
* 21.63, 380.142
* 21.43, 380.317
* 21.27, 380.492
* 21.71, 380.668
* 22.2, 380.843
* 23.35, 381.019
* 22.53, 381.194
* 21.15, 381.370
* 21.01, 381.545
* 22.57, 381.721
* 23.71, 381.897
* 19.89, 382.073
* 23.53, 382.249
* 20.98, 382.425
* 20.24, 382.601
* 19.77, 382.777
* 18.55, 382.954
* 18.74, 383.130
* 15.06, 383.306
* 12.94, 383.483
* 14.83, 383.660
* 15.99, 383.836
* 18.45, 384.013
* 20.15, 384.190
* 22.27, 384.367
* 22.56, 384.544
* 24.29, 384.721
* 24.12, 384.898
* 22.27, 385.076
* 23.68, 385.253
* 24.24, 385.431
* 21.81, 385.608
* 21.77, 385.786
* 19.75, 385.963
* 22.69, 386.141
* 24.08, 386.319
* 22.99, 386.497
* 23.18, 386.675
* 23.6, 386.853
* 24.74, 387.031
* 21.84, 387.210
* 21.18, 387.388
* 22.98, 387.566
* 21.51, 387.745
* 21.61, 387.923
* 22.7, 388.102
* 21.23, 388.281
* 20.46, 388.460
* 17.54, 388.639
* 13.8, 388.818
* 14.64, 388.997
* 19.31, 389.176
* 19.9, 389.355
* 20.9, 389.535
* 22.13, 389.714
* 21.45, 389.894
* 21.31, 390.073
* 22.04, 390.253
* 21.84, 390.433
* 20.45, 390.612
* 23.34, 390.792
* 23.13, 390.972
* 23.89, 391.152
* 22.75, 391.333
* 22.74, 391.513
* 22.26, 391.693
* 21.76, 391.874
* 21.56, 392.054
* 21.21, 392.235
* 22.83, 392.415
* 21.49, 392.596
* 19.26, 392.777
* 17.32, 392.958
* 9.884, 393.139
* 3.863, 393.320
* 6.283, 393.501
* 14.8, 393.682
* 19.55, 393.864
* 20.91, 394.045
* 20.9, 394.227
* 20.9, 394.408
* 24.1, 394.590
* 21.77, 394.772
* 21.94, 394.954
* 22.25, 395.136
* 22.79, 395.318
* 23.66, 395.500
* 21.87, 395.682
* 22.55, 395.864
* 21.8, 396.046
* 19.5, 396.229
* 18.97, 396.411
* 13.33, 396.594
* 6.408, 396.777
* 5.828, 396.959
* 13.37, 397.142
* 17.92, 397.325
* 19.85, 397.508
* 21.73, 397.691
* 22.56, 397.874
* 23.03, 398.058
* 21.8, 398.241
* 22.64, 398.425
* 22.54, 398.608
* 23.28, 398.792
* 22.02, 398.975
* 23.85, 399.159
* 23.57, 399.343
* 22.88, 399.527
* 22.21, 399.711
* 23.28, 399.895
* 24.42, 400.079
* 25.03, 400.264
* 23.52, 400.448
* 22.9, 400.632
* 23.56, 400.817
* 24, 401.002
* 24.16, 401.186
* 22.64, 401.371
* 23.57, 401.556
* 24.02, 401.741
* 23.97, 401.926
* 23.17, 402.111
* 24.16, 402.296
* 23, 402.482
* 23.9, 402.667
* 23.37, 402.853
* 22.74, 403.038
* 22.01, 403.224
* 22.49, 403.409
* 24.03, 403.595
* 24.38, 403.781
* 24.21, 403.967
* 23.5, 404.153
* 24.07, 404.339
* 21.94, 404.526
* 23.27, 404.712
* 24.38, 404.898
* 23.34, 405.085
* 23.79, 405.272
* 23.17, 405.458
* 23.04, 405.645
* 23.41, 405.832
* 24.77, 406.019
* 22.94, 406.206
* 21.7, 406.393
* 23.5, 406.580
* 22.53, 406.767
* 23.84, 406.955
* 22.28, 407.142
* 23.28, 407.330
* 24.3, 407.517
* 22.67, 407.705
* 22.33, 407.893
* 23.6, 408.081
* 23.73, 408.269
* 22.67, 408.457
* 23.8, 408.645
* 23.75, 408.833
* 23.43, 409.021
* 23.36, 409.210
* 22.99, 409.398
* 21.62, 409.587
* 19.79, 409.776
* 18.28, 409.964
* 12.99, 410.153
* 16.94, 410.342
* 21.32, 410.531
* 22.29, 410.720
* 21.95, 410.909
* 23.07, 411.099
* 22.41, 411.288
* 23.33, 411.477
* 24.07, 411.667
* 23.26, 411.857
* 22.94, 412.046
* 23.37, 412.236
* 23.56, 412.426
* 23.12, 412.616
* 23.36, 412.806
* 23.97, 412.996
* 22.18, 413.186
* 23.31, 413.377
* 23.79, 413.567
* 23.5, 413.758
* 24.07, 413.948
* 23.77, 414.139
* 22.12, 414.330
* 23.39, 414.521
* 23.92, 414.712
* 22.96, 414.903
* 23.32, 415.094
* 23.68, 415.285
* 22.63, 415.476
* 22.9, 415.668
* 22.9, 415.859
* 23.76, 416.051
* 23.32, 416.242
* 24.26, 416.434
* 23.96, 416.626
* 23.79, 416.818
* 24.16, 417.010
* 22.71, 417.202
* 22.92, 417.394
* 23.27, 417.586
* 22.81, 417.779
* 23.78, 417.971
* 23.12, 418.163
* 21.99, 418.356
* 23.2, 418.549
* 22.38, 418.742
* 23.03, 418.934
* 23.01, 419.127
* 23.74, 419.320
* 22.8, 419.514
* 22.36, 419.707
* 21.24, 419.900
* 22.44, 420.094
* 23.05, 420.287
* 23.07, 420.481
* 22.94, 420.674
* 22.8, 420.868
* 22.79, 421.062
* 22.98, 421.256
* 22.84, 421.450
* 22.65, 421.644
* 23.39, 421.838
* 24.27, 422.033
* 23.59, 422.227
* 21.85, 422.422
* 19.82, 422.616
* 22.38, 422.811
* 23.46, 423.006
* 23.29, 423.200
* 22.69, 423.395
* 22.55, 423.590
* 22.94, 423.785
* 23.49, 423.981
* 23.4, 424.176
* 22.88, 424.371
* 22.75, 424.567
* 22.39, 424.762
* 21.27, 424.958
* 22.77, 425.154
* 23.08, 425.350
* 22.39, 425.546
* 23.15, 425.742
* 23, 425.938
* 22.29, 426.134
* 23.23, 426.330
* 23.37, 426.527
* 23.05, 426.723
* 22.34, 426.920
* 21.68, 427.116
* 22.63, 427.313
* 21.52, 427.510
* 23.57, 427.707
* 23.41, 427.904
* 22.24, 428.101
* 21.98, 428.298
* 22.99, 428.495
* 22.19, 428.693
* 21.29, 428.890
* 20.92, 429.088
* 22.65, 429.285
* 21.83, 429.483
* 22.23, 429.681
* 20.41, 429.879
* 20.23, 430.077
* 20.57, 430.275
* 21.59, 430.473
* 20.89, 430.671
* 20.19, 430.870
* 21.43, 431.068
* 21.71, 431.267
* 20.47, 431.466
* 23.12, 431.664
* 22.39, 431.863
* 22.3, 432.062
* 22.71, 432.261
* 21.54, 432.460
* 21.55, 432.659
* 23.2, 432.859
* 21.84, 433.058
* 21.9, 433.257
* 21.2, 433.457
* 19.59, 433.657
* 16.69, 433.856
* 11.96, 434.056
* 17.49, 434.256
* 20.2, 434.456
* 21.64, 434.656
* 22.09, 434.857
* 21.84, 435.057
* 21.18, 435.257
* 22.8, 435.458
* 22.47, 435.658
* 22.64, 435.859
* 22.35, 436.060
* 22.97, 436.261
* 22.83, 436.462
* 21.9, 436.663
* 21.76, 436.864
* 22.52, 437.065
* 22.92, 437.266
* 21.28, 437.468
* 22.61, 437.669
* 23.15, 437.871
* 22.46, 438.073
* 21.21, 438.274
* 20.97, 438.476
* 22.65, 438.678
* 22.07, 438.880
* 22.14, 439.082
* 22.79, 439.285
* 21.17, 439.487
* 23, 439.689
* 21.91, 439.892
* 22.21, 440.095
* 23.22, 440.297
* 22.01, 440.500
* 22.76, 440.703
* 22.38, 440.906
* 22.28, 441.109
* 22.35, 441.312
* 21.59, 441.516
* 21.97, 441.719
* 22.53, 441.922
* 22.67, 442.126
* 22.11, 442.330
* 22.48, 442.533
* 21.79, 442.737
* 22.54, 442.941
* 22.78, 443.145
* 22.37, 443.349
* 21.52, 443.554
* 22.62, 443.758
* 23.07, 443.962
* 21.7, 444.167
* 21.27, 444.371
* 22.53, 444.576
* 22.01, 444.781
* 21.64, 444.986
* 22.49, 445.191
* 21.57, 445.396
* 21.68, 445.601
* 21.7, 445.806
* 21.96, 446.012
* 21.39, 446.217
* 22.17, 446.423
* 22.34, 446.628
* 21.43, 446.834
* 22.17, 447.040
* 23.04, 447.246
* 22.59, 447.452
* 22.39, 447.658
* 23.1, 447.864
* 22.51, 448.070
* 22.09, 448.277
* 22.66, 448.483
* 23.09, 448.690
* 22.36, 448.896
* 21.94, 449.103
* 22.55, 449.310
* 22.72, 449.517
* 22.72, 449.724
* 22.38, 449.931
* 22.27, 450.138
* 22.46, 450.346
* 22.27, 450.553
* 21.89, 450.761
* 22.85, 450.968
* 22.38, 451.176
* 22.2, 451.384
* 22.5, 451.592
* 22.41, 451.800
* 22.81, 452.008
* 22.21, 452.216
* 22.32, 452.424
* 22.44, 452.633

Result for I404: -0.19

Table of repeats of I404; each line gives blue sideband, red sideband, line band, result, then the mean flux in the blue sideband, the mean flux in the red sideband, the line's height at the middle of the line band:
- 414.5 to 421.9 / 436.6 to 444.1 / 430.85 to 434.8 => 0.09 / 23.1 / 22.3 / 22.5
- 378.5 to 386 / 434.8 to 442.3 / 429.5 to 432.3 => 0.03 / 20.6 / 22.3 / 22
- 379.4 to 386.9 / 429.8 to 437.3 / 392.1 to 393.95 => 0.30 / 20.7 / 21.2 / 20.8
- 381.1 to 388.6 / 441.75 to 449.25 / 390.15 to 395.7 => 0.07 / 21.2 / 22.2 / 21.3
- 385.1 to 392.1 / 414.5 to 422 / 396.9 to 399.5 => 0.08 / 21.6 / 23.1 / 22.1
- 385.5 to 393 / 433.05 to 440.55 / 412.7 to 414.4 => -0.09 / 21.4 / 21.5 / 21.5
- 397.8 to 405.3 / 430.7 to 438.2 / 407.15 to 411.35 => 0.05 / 23.3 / 21.4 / 22.9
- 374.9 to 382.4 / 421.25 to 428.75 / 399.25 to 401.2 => -0.10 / 20.4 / 22.7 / 21.5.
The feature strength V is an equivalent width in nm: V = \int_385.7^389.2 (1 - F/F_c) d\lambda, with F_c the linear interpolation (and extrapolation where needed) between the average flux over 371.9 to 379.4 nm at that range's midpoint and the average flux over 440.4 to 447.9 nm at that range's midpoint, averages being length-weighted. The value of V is -0.264 nm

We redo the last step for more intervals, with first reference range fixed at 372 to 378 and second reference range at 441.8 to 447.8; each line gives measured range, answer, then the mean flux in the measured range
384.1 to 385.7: -0.329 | 22.8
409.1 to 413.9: -0.400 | 22.1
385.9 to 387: -0.225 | 22.9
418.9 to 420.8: -0.178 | 22.8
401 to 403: -0.378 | 23.6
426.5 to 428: -0.103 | 22.7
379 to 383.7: -0.315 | 20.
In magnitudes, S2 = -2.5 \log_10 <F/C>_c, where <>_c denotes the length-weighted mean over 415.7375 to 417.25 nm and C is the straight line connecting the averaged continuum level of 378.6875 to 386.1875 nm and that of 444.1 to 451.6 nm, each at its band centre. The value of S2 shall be -0.11 mag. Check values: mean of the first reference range 20.6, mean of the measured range 23.6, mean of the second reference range 22.2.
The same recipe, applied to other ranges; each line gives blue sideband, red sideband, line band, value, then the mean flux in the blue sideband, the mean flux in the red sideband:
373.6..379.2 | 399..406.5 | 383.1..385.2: 0.074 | 19.6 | 23.4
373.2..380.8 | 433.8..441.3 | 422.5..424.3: -0.077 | 19.3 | 21.7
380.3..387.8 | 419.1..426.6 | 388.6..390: 0.146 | 21.3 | 22.8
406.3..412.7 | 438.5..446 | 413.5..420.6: -0.043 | 22.3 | 22.2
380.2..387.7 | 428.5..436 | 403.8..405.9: -0.110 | 21.3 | 21.1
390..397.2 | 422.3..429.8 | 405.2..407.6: -0.139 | 19.2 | 22.5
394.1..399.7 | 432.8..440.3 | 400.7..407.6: -0.141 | 20.4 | 21.5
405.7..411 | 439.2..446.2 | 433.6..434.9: 0.207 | 22.1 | 22.2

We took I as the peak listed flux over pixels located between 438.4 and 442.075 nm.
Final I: 23.22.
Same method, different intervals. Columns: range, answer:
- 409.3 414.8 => 24.07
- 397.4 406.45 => 25.03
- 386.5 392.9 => 24.74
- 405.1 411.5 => 24.77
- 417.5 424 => 24.27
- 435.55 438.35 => 23.15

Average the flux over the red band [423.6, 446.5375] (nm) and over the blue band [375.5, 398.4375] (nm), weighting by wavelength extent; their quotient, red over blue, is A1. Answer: 1.09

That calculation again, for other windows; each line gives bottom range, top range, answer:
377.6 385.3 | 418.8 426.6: 1.10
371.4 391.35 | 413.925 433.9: 1.12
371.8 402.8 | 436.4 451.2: 1.09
